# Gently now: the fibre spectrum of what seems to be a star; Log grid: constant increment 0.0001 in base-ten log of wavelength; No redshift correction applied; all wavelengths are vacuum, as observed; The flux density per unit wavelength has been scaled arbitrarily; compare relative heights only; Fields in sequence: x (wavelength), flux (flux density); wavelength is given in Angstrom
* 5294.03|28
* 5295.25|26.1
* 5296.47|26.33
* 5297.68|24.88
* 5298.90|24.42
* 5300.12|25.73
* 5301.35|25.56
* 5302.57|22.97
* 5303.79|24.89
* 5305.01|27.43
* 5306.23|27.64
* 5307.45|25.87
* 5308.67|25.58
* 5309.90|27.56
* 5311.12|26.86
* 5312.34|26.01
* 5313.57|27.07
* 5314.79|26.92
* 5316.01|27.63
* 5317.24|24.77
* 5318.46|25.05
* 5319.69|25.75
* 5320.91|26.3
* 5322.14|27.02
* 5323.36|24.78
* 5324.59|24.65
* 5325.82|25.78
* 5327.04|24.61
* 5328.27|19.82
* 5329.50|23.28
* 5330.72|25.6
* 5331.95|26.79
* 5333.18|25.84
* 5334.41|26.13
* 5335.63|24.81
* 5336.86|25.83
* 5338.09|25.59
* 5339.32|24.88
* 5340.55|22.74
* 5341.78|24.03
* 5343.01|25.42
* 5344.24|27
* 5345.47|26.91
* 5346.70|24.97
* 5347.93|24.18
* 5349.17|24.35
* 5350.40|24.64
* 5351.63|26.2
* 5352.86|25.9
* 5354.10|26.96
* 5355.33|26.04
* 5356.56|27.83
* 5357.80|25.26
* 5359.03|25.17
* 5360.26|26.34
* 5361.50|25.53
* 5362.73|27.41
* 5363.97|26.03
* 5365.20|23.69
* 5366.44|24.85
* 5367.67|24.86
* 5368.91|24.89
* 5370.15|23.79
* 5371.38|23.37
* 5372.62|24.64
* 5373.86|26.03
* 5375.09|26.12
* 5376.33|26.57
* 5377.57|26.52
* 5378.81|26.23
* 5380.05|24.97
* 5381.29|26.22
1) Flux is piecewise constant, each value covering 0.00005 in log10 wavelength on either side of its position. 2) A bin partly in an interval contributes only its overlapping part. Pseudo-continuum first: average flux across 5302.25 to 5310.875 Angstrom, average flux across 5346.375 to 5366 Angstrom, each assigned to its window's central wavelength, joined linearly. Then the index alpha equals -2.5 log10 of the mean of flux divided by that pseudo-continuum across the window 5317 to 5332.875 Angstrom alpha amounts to 0.04 mag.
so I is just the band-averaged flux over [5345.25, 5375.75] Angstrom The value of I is 25.4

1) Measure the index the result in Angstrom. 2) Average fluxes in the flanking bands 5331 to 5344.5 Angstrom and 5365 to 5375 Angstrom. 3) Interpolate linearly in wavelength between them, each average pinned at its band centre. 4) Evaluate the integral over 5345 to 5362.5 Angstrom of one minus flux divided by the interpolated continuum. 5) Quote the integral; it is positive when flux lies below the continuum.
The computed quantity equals -0.5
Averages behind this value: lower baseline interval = 25.3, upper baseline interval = 24.6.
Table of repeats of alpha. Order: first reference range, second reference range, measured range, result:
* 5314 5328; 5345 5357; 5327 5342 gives 0.05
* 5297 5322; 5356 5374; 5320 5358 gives 0.01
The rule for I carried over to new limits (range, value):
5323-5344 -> 24.8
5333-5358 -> 25.5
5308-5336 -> 25.6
